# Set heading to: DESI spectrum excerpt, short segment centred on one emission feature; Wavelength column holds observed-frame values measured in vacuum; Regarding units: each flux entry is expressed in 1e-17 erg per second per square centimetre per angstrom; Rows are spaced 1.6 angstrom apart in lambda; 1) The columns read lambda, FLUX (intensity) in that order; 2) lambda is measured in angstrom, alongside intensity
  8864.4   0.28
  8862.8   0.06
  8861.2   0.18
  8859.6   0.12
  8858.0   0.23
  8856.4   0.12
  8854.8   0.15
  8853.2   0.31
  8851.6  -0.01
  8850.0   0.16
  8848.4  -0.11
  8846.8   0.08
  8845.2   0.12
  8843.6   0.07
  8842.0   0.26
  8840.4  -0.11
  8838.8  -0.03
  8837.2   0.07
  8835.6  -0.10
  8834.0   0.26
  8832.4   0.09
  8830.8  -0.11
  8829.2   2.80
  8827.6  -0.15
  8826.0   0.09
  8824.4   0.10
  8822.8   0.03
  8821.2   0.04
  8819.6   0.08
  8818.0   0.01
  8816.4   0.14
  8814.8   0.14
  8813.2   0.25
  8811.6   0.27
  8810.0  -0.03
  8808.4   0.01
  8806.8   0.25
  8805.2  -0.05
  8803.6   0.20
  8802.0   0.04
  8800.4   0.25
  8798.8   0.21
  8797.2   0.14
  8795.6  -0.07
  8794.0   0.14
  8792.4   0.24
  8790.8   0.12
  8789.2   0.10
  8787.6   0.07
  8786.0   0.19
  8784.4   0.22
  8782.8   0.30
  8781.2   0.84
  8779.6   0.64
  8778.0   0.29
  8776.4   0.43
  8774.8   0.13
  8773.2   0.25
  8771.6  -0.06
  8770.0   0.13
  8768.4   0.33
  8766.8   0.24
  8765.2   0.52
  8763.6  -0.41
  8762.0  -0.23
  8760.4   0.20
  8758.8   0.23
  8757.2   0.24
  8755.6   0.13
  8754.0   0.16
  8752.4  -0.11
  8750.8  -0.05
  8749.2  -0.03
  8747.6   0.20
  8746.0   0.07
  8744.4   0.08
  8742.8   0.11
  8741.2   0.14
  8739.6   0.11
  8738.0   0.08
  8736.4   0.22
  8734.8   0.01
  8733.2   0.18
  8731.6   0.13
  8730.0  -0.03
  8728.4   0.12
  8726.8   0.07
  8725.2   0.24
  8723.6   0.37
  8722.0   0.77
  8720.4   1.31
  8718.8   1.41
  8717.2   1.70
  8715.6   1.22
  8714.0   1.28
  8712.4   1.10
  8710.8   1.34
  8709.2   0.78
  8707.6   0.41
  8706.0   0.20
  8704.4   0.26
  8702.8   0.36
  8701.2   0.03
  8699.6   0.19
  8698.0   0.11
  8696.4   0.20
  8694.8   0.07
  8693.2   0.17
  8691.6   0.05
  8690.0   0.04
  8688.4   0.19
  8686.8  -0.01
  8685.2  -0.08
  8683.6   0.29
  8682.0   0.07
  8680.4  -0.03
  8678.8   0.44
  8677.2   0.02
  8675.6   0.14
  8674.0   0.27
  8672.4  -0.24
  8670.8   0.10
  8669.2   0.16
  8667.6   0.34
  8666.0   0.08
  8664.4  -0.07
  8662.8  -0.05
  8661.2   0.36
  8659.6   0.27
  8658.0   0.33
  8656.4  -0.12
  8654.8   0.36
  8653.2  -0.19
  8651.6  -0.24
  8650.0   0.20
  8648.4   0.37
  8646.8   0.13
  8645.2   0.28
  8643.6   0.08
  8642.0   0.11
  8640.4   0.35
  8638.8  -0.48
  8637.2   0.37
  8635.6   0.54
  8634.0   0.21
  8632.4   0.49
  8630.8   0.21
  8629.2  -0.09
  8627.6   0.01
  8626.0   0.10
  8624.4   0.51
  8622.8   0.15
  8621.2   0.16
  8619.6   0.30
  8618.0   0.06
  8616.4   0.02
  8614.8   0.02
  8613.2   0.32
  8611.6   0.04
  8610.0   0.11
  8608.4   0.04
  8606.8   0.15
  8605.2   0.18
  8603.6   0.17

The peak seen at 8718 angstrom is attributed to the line [O II] 3727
